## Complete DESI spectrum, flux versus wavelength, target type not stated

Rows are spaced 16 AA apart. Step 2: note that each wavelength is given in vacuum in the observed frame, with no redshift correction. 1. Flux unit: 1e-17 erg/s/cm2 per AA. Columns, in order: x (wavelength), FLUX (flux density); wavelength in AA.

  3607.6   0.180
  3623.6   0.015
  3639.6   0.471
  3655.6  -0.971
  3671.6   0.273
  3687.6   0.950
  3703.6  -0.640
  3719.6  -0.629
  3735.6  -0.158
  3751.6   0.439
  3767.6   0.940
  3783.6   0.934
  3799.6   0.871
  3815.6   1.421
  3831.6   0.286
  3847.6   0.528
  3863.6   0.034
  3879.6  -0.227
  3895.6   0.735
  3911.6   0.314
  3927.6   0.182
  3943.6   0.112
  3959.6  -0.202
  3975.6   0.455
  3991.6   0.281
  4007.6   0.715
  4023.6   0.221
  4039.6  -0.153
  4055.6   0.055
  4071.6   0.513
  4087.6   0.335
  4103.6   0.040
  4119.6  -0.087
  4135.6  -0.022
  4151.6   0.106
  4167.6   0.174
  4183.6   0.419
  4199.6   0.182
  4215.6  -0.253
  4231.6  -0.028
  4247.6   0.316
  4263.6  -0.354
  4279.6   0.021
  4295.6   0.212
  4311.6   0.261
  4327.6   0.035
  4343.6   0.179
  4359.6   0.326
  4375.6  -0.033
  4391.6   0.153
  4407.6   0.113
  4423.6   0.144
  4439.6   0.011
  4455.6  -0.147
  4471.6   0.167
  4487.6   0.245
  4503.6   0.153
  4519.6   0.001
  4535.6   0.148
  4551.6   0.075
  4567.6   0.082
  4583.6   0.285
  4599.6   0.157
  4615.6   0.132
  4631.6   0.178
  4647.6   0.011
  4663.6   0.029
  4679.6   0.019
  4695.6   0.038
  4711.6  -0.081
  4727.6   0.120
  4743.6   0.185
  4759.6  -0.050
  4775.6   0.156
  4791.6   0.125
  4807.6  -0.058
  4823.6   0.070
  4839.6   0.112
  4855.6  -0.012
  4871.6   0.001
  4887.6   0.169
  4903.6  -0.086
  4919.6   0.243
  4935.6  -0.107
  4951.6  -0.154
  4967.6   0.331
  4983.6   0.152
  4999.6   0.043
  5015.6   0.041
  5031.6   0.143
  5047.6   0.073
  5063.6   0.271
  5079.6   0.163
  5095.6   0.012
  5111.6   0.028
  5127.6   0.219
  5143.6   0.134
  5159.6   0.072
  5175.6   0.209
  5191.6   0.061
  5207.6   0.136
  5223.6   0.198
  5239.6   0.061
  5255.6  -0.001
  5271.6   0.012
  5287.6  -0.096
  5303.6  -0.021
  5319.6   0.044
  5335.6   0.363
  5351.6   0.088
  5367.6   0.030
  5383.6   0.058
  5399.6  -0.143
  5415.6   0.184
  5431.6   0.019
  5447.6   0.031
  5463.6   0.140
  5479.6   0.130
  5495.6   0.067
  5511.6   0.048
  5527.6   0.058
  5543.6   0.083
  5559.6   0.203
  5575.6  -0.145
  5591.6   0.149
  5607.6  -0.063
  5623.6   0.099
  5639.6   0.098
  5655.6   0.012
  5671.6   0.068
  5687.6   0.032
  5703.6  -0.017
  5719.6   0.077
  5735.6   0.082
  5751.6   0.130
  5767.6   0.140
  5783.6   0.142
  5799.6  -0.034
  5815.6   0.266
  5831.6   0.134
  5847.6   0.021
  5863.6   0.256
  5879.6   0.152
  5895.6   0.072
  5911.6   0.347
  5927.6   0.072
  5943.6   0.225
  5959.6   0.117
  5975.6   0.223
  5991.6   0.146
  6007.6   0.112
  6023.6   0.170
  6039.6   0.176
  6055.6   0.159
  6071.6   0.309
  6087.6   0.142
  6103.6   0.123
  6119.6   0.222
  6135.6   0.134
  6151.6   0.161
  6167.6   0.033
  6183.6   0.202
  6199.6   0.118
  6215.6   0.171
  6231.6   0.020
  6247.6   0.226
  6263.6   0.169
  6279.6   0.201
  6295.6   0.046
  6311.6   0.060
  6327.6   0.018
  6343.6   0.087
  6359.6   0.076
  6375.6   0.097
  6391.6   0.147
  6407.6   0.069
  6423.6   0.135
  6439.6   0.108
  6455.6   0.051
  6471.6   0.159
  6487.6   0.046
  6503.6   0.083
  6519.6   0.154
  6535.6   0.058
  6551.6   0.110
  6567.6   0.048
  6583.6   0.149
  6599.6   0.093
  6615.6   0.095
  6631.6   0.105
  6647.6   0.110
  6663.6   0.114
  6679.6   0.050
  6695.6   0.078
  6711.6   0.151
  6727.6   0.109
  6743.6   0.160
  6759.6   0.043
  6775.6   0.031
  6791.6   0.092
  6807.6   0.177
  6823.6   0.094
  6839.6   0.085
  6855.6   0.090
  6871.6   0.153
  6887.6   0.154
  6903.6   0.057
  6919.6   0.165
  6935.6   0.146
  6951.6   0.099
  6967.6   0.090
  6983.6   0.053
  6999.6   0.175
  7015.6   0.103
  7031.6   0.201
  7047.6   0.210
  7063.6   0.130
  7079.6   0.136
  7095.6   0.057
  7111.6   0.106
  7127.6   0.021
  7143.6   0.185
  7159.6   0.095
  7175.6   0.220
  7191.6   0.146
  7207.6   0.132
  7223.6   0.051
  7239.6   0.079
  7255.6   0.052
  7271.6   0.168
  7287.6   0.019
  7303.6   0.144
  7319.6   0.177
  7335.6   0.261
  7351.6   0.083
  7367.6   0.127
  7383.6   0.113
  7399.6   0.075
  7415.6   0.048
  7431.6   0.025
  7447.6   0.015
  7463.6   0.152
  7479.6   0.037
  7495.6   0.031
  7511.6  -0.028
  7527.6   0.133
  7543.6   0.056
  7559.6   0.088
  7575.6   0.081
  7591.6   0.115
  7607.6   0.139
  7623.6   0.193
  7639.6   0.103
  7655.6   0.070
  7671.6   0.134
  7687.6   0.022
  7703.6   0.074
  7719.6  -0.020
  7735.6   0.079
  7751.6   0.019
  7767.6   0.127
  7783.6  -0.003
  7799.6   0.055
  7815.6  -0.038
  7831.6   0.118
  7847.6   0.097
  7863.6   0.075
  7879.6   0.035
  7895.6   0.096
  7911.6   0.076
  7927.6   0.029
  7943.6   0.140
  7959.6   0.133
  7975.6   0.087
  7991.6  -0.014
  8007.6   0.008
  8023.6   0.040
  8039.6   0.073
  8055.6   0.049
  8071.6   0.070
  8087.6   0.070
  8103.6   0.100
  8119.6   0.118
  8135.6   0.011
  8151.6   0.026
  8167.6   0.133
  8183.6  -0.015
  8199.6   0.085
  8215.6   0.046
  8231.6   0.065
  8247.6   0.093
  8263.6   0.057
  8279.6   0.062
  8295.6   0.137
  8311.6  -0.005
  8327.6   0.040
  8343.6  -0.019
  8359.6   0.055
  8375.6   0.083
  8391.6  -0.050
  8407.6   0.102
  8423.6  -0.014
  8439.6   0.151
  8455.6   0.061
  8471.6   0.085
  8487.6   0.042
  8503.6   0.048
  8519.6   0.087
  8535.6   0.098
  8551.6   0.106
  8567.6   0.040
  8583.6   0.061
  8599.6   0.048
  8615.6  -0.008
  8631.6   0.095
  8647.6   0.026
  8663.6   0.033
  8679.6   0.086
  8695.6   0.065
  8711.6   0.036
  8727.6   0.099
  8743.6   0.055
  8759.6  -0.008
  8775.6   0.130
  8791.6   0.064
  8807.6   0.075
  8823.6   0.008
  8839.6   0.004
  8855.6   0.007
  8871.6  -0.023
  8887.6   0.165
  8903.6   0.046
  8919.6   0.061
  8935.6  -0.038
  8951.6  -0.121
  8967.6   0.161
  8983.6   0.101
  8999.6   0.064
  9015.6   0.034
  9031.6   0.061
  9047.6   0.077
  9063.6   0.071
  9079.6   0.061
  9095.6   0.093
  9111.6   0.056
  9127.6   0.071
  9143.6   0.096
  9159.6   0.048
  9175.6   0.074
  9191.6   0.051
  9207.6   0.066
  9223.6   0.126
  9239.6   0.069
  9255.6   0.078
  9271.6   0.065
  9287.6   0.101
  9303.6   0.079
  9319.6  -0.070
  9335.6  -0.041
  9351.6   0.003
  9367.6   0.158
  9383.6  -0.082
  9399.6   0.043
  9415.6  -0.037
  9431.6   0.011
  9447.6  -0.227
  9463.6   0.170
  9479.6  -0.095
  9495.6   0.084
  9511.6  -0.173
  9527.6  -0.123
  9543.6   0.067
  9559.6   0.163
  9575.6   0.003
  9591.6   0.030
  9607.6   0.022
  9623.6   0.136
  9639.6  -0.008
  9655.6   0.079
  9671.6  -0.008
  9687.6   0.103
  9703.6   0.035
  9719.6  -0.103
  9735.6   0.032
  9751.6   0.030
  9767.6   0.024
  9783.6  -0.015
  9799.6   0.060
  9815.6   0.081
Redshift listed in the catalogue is 0.464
